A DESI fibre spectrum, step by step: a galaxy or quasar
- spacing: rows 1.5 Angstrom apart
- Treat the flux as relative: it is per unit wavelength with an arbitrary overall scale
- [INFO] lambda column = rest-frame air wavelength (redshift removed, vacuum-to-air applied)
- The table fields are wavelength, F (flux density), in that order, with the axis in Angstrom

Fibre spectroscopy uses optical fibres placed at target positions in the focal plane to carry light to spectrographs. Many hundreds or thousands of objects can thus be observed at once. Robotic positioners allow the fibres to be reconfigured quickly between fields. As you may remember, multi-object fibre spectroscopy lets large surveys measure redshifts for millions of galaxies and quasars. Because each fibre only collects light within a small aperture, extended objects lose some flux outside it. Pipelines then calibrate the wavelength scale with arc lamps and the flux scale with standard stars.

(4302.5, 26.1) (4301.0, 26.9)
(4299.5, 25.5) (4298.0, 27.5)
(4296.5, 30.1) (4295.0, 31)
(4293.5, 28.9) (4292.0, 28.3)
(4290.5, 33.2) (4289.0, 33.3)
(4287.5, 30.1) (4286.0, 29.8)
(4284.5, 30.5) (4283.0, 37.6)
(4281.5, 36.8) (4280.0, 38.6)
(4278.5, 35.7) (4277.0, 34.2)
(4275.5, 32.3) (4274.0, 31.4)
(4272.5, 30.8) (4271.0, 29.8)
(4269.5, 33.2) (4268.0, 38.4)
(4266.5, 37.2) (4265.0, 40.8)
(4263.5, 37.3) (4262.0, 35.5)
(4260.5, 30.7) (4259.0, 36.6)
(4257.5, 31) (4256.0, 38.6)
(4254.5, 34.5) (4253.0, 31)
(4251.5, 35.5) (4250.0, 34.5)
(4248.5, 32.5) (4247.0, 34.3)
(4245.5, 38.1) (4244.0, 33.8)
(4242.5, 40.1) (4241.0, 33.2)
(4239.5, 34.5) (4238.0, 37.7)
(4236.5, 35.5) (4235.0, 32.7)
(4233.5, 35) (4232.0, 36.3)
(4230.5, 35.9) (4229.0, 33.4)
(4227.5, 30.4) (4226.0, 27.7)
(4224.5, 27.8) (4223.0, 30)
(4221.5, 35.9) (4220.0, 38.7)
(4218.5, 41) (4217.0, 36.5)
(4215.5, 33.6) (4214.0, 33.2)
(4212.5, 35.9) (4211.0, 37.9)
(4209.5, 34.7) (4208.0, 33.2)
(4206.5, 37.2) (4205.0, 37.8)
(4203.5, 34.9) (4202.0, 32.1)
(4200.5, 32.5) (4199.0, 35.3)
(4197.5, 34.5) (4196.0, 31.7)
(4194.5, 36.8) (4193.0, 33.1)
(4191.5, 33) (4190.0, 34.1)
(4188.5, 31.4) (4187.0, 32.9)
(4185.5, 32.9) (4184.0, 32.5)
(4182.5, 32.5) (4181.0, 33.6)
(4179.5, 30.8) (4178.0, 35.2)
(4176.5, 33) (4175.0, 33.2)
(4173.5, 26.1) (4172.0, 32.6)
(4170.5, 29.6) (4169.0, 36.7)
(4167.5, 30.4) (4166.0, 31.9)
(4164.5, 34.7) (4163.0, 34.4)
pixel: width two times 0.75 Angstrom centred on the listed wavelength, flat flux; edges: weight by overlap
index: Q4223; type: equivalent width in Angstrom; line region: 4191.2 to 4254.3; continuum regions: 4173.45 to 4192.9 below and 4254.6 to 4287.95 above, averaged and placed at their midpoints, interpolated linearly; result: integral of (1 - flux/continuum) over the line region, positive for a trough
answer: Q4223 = -2.0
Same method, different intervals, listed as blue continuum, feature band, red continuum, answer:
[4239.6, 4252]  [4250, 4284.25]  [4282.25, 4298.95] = -1.8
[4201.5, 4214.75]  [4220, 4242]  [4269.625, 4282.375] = 0.8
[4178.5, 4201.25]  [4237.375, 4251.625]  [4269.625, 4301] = -1.4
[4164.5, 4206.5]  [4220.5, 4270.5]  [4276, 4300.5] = -3.3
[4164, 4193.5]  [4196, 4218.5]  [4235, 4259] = -1.0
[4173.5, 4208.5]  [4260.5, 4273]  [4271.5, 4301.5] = -1.2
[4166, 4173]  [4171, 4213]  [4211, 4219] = 0.6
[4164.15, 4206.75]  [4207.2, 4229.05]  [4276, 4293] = -0.5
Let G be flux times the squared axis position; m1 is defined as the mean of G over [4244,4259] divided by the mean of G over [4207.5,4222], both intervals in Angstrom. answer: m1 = 0.97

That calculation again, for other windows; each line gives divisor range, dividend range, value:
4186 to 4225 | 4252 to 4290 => 1.02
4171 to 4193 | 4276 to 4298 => 1.05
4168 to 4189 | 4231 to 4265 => 1.12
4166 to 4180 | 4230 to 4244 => 1.15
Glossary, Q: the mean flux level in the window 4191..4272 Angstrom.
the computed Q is 34.7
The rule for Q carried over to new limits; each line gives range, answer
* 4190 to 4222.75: 35.1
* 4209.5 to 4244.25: 34.7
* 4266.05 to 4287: 33.9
